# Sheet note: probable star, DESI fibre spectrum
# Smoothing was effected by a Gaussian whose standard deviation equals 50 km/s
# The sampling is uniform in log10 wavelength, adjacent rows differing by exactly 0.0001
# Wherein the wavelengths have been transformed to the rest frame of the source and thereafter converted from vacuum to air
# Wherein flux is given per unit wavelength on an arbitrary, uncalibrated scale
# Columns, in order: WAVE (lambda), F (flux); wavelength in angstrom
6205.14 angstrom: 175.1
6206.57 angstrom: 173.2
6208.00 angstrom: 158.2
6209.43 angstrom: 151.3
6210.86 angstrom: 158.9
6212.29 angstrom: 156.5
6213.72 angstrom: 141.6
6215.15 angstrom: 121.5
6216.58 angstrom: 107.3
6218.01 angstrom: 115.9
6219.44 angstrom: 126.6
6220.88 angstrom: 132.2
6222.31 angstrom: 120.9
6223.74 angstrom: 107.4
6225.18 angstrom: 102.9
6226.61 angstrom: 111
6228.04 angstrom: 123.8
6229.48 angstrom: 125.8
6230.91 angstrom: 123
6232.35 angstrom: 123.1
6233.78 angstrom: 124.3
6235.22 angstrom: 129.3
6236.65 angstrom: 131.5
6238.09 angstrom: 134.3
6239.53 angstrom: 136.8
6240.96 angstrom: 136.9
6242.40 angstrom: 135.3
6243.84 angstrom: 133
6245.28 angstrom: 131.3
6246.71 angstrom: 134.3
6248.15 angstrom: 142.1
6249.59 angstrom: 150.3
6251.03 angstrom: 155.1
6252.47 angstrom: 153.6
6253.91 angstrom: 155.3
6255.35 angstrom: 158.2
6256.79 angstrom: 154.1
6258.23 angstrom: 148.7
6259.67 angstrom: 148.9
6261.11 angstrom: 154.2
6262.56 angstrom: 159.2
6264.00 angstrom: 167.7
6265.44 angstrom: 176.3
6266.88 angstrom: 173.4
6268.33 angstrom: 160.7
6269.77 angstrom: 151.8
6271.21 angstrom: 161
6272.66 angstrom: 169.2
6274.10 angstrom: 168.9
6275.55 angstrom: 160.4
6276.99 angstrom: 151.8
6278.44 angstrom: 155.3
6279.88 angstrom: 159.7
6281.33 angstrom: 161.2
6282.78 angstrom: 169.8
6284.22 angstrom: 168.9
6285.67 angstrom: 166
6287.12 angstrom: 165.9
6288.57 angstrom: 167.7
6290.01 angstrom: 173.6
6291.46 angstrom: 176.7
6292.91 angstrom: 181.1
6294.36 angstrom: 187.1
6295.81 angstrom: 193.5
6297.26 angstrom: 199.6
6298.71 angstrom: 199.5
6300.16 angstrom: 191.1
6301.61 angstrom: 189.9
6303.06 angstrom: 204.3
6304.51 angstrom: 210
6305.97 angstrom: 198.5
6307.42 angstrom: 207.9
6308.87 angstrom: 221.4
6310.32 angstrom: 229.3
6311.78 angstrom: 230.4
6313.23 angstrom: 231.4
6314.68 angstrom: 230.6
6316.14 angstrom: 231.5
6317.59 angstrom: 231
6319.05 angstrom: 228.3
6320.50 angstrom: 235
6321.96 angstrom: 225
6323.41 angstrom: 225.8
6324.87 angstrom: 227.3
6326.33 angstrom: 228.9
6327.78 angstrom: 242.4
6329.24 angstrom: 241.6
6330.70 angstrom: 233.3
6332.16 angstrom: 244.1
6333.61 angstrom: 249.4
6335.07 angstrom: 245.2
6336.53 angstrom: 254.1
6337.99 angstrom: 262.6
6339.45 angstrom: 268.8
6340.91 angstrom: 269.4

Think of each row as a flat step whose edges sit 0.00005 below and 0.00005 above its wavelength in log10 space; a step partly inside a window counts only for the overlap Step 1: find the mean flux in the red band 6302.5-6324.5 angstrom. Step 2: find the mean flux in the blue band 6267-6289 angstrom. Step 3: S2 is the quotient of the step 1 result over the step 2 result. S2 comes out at 1.4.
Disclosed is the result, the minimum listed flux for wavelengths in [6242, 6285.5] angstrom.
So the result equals 131.3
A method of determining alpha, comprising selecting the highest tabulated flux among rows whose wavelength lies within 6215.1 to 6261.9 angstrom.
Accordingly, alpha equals 158.2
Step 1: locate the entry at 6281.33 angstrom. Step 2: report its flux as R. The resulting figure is 161.2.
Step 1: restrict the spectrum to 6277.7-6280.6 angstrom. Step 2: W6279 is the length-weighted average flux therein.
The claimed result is 158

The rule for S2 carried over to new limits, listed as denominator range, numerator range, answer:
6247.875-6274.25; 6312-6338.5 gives 1.49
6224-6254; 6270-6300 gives 1.30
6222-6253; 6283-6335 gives 1.62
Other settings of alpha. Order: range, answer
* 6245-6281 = 176.3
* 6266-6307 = 210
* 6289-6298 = 199.6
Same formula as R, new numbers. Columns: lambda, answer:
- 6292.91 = 181.1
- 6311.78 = 230.4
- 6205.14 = 175.1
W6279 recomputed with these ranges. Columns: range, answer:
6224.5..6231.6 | 117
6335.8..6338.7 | 258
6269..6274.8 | 163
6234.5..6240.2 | 133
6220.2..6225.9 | 116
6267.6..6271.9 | 158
